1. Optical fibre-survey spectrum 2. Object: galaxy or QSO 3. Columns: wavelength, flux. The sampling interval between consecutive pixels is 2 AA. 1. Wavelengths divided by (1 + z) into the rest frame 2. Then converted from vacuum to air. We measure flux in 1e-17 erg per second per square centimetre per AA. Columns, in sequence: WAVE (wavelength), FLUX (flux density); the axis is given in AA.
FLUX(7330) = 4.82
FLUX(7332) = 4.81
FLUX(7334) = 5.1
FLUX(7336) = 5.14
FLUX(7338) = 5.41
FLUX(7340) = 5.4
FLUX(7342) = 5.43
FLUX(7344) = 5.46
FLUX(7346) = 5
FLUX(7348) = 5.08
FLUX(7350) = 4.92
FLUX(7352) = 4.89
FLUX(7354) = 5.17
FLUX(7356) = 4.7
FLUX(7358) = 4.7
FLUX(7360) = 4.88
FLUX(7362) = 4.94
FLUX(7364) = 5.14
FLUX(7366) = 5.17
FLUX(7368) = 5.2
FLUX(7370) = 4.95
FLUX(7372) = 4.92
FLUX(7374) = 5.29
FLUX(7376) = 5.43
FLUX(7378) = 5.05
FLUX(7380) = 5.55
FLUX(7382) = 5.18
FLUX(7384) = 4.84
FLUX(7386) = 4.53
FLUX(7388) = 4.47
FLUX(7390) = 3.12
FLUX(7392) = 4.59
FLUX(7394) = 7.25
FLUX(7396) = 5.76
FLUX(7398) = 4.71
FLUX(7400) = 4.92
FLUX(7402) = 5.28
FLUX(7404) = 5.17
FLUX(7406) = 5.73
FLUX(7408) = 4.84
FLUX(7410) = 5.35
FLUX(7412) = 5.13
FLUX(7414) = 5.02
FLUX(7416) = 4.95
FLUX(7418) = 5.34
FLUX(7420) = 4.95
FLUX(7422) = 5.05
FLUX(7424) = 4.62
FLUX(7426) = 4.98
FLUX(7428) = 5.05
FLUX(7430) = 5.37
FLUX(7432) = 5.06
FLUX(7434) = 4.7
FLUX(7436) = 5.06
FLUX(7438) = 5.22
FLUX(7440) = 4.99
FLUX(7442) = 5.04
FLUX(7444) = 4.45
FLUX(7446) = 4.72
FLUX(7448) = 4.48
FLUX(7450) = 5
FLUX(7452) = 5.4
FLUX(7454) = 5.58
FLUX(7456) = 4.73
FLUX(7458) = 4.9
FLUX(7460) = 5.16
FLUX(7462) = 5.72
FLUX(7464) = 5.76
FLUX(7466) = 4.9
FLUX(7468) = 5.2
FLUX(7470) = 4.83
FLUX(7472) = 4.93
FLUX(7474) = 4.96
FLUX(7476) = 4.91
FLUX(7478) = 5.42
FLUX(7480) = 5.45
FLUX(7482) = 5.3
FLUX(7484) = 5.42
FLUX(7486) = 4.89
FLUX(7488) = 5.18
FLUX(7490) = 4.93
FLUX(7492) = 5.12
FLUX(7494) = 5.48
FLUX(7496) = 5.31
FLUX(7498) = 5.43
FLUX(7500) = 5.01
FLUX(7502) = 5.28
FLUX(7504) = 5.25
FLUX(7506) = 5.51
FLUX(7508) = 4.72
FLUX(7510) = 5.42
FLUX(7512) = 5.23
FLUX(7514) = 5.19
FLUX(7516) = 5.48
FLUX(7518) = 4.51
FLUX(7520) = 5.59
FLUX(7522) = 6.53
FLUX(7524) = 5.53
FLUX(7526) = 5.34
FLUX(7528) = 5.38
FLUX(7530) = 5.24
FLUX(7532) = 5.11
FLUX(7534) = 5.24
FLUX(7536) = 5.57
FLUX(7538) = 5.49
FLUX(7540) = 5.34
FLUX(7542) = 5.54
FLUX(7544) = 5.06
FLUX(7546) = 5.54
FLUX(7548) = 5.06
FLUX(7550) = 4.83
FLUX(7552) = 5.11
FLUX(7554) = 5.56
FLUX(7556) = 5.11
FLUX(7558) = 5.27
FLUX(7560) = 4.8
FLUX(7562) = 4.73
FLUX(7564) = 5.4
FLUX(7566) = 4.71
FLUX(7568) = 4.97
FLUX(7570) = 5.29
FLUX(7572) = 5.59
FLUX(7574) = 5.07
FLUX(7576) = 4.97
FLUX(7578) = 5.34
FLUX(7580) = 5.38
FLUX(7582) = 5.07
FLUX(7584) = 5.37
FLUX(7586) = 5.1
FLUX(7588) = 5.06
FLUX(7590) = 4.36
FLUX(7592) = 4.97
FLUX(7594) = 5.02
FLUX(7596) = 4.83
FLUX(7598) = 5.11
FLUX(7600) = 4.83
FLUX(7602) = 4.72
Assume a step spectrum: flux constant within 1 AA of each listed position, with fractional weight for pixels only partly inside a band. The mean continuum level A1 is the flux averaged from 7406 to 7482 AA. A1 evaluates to 5.07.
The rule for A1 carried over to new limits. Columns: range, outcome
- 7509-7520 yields 5.2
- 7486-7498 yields 5.2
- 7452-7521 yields 5.2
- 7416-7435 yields 5.01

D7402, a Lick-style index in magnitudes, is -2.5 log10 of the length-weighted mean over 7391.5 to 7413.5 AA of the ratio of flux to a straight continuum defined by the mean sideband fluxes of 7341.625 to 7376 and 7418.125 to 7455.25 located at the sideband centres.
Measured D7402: -0.07 mag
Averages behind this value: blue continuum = 5.05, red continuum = 4.99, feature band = 5.35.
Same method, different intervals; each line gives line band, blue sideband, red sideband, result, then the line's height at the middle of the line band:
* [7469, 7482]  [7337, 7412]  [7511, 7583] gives 0.02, 5.19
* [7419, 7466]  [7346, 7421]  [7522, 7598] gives 0.01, 5.1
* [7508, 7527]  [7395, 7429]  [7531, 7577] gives -0.04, 5.17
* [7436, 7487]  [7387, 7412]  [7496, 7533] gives 0.03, 5.22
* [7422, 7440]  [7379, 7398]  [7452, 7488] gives 0.02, 5.1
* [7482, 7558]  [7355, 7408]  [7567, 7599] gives -0.04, 5.08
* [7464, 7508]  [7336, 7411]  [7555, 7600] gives -0.02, 5.08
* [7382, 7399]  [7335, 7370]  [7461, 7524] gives 0.05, 5.14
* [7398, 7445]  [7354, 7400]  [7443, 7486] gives 0.00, 5.06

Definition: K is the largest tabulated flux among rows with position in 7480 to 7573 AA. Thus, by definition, 6.53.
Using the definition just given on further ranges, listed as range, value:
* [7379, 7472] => 7.25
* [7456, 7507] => 5.76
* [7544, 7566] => 5.56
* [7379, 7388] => 5.55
